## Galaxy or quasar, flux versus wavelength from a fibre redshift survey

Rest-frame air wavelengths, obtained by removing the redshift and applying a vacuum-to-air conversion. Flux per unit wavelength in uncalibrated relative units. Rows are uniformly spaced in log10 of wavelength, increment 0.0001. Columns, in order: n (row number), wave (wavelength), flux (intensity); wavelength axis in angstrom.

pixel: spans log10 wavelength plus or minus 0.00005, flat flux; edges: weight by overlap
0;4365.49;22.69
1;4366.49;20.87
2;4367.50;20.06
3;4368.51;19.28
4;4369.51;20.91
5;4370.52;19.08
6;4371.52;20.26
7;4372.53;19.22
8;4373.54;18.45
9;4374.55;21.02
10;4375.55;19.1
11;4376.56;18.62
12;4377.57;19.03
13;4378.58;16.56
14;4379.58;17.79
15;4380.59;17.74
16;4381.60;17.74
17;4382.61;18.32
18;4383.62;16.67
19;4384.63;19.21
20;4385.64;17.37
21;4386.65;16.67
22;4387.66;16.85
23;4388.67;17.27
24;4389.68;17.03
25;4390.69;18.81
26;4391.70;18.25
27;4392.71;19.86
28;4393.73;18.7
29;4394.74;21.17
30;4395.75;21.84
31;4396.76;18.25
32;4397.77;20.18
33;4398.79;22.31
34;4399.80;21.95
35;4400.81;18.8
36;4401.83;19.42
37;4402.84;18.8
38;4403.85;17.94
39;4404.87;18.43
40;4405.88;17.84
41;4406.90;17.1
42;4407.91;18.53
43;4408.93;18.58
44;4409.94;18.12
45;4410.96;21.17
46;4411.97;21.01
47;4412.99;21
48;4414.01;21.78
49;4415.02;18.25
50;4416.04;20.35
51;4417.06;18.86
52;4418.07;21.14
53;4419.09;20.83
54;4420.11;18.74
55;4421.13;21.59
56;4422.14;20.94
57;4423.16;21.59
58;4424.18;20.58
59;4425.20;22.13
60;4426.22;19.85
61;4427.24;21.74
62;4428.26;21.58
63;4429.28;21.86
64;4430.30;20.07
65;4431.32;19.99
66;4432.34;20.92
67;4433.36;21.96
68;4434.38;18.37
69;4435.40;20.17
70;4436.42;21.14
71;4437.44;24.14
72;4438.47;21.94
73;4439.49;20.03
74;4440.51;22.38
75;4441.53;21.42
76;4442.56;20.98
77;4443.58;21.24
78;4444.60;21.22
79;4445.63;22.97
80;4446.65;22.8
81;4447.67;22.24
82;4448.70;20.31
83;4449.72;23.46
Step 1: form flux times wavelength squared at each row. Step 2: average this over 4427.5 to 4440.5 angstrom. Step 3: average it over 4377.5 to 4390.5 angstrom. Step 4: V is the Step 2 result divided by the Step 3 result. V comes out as 1.23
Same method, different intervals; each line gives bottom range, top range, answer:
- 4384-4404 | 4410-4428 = 1.10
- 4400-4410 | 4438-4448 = 1.20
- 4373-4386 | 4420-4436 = 1.16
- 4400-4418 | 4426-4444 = 1.11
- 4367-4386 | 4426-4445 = 1.16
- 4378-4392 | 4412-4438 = 1.20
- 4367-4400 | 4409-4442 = 1.12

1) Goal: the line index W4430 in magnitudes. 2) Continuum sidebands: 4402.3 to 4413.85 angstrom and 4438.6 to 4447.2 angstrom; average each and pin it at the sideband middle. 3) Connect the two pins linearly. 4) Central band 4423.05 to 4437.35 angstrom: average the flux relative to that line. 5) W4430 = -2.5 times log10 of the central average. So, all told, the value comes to -0.012 mag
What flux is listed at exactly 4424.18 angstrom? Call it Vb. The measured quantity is 20.58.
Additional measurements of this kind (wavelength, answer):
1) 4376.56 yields 18.62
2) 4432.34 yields 20.92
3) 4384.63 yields 19.21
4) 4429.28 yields 21.86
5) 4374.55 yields 21.02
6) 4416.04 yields 20.35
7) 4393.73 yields 18.7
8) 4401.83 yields 19.42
